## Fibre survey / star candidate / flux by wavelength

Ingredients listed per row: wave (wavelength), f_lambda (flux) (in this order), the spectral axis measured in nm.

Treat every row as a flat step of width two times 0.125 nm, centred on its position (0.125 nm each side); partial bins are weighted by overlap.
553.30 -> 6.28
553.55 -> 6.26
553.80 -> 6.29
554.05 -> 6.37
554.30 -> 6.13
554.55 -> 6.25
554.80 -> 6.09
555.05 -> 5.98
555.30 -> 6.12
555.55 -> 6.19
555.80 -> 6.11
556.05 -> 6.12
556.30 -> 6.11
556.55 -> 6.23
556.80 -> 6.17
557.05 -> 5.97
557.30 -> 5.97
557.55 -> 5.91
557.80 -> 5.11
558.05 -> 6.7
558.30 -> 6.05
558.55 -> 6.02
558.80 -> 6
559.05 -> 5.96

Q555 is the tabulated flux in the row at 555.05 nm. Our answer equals 5.98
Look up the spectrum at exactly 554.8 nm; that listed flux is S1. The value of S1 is 6.09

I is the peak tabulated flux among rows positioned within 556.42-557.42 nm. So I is 6.23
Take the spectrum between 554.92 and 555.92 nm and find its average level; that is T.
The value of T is 6.1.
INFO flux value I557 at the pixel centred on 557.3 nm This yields 5.97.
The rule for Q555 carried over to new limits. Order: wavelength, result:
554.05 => 6.37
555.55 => 6.19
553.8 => 6.29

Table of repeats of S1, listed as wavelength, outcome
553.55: 6.26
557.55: 5.91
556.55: 6.23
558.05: 6.7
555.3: 6.12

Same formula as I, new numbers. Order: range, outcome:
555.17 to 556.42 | 6.19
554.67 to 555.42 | 6.12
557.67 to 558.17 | 6.7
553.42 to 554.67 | 6.37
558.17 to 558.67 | 6.05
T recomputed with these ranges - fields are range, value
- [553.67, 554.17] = 6.33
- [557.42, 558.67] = 5.96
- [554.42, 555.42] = 6.11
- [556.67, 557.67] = 6.01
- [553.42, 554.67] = 6.26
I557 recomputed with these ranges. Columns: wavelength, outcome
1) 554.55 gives 6.25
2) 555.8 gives 6.11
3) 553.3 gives 6.28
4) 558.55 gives 6.02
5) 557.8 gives 5.11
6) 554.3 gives 6.13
